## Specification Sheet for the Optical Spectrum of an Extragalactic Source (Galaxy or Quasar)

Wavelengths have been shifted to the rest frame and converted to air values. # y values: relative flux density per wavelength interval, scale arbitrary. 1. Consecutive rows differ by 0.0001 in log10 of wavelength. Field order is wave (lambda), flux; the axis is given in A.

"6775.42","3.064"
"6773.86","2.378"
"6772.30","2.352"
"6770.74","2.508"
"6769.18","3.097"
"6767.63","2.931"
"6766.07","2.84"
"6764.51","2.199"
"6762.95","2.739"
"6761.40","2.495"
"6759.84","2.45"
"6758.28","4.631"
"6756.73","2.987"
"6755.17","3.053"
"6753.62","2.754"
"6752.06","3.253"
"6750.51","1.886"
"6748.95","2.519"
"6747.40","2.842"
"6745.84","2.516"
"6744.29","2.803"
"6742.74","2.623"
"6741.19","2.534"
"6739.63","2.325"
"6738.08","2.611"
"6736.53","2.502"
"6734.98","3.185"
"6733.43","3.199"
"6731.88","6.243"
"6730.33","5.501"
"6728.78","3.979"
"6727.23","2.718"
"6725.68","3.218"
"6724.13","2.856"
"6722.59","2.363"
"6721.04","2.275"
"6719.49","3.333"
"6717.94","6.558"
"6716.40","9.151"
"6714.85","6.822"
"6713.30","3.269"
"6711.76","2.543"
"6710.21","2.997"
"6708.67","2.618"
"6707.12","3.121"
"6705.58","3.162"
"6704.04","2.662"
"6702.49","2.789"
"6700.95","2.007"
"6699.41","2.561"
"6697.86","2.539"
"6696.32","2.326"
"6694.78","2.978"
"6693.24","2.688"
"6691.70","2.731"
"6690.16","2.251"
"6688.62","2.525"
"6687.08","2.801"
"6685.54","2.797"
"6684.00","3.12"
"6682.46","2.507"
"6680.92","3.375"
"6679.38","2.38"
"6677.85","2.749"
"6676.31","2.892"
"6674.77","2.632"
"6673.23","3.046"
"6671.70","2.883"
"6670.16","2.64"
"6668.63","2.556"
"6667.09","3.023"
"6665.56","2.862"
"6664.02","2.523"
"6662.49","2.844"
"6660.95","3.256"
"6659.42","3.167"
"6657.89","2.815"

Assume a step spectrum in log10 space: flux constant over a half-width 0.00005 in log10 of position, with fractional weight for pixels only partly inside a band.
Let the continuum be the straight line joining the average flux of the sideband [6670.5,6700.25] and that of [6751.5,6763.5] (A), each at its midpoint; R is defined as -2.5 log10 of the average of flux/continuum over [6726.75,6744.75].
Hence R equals -0.15 mag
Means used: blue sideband 2.72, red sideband 3.05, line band 3.37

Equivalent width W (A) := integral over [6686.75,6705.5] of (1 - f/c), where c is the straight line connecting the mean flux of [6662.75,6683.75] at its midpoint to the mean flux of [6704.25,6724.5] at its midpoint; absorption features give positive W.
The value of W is 4.5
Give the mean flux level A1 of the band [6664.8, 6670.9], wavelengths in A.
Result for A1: 2.77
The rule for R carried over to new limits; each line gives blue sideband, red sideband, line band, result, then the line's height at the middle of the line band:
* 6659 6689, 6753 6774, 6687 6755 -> -0.137 mag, 2.83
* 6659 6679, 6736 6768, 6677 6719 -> -0.166 mag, 2.8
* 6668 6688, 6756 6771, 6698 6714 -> 0.028 mag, 2.83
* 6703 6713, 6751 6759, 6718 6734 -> -0.219 mag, 3.03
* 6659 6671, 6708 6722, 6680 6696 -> 0.271 mag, 3.55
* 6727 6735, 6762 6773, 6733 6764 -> 0.239 mag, 3.53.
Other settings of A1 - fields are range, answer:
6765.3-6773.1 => 2.75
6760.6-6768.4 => 2.64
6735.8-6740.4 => 2.48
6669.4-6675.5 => 2.8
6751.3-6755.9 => 3.02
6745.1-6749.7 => 2.63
